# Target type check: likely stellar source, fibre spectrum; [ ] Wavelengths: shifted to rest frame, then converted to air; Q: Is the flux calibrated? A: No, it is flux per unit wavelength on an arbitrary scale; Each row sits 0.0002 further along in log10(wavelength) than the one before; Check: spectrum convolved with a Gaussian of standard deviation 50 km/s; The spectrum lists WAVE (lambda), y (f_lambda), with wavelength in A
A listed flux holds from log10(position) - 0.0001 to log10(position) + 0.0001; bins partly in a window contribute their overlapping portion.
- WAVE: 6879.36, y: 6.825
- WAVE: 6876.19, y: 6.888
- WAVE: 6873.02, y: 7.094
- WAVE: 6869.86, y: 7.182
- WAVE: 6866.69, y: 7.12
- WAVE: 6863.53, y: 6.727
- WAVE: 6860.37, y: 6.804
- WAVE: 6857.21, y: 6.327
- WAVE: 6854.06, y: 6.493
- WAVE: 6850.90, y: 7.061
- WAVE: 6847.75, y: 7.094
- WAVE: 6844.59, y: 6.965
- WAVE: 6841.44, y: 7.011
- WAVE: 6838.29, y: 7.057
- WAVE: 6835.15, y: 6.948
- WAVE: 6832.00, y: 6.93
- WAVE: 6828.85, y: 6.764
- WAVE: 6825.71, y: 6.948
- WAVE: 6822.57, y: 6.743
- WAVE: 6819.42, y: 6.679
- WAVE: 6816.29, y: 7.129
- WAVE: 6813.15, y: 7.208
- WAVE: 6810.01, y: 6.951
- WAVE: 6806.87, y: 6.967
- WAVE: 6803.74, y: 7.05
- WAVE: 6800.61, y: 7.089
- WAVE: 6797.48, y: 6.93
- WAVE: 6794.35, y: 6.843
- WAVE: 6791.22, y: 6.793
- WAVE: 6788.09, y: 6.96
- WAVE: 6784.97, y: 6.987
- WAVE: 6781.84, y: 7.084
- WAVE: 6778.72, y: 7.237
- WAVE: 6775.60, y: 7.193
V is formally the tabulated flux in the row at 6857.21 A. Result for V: 6.327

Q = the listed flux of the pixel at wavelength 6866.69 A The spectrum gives 7.12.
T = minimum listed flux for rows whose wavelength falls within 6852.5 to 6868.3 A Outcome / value 6.327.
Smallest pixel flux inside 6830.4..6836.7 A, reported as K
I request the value 6.93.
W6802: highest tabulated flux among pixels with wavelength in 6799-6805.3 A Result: 7.089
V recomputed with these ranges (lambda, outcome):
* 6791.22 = 6.793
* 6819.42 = 6.679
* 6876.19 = 6.888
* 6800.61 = 7.089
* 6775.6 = 7.193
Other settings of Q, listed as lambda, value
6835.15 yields 6.948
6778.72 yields 7.237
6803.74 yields 7.05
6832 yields 6.93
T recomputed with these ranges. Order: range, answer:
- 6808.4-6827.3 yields 6.679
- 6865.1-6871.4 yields 7.12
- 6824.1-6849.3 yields 6.764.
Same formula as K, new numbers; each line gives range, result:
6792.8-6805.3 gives 6.843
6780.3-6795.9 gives 6.793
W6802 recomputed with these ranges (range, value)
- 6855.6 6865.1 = 6.804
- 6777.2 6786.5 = 7.237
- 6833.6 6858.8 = 7.094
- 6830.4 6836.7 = 6.948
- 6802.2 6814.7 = 7.208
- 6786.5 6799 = 6.96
